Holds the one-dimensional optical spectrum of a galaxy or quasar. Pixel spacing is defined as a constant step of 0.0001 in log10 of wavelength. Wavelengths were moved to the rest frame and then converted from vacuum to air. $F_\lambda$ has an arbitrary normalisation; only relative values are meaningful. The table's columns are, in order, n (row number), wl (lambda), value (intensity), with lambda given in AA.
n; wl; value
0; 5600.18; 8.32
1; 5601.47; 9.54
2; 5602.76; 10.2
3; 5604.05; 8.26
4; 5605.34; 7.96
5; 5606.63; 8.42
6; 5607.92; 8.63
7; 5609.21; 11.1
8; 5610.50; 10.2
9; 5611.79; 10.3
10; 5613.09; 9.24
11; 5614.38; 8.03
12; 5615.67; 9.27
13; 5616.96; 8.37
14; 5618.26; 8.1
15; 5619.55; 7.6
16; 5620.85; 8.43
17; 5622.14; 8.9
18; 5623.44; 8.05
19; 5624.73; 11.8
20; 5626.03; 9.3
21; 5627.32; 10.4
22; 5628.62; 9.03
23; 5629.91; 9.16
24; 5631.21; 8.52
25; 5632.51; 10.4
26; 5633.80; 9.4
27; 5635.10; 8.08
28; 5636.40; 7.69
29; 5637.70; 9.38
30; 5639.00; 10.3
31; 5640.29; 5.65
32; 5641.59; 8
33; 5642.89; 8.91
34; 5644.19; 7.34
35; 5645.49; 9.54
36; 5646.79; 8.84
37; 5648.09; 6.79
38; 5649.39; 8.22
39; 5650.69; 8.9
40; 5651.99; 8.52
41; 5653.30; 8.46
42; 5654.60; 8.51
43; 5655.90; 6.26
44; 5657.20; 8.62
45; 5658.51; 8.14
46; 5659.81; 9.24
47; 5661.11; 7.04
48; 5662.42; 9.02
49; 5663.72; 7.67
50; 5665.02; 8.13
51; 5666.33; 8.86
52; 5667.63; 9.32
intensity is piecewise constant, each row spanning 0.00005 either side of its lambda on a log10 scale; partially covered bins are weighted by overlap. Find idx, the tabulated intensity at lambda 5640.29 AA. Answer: 5.65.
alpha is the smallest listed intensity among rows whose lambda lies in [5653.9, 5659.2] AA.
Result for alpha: 6.26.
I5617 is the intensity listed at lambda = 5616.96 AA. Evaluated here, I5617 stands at 8.37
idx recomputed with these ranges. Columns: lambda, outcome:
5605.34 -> 7.96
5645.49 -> 9.54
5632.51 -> 10.4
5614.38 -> 8.03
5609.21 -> 11.1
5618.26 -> 8.1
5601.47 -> 9.54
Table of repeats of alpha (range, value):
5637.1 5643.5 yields 5.65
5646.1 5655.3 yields 6.79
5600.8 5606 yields 7.96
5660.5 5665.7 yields 7.04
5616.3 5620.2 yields 7.6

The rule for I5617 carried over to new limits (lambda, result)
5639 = 10.3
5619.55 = 7.6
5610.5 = 10.2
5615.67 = 9.27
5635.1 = 8.08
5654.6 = 8.51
